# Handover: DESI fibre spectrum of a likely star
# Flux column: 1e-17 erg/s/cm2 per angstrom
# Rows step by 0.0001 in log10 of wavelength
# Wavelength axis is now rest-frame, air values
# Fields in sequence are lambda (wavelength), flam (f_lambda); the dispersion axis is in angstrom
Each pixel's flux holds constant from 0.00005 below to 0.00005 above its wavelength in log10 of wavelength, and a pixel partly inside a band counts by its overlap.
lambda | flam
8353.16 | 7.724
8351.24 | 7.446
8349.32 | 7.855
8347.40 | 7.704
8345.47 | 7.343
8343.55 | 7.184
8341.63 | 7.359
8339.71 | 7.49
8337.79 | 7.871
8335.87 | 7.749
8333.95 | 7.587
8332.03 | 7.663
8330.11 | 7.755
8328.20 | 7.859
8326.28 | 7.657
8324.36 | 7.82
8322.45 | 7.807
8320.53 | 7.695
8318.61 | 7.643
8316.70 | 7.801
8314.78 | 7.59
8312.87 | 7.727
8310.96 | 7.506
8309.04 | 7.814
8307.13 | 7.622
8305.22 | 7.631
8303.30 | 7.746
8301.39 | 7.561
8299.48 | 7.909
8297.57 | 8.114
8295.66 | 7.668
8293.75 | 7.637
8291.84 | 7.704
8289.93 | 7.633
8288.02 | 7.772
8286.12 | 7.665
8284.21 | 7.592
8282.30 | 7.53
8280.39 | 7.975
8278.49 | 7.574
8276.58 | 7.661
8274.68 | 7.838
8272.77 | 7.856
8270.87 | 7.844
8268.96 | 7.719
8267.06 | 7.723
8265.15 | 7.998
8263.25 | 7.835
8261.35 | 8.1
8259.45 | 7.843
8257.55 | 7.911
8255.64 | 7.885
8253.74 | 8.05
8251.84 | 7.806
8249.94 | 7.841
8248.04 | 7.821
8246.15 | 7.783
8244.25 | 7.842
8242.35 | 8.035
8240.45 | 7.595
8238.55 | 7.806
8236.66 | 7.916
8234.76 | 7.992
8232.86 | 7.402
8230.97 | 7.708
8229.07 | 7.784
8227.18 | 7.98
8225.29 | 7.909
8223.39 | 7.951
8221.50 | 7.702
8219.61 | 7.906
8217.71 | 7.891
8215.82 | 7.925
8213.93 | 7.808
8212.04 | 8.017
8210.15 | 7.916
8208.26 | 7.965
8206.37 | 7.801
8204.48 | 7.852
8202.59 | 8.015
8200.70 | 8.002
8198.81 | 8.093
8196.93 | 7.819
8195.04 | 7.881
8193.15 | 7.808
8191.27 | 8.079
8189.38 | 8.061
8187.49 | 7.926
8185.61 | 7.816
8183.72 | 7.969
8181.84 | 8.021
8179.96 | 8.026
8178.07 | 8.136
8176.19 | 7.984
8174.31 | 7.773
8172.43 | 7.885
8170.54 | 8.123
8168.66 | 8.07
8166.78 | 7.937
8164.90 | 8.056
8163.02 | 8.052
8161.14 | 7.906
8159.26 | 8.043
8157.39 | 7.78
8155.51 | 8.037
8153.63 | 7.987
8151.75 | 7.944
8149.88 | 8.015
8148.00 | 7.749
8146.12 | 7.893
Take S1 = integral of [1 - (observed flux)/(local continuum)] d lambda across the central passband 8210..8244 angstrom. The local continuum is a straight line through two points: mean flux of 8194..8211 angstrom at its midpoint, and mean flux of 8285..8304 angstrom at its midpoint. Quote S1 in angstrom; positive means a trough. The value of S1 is 0.1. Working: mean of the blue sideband 7.92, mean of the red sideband 7.74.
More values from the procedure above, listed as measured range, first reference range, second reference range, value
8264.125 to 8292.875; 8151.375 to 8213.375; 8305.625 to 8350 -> 0.1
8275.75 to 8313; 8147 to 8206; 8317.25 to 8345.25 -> 0.1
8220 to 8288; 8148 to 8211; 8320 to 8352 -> -0.1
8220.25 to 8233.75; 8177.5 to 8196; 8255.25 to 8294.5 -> 0.2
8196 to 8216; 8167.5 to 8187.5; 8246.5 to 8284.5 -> 0.0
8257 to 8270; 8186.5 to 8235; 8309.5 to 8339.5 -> -0.1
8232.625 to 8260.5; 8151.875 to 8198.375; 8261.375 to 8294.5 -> -0.1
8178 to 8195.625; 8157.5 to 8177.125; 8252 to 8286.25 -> 0.0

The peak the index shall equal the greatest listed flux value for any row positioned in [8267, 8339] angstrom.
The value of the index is 8.114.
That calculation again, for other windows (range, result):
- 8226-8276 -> 8.1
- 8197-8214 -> 8.093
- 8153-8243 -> 8.136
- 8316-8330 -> 7.859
